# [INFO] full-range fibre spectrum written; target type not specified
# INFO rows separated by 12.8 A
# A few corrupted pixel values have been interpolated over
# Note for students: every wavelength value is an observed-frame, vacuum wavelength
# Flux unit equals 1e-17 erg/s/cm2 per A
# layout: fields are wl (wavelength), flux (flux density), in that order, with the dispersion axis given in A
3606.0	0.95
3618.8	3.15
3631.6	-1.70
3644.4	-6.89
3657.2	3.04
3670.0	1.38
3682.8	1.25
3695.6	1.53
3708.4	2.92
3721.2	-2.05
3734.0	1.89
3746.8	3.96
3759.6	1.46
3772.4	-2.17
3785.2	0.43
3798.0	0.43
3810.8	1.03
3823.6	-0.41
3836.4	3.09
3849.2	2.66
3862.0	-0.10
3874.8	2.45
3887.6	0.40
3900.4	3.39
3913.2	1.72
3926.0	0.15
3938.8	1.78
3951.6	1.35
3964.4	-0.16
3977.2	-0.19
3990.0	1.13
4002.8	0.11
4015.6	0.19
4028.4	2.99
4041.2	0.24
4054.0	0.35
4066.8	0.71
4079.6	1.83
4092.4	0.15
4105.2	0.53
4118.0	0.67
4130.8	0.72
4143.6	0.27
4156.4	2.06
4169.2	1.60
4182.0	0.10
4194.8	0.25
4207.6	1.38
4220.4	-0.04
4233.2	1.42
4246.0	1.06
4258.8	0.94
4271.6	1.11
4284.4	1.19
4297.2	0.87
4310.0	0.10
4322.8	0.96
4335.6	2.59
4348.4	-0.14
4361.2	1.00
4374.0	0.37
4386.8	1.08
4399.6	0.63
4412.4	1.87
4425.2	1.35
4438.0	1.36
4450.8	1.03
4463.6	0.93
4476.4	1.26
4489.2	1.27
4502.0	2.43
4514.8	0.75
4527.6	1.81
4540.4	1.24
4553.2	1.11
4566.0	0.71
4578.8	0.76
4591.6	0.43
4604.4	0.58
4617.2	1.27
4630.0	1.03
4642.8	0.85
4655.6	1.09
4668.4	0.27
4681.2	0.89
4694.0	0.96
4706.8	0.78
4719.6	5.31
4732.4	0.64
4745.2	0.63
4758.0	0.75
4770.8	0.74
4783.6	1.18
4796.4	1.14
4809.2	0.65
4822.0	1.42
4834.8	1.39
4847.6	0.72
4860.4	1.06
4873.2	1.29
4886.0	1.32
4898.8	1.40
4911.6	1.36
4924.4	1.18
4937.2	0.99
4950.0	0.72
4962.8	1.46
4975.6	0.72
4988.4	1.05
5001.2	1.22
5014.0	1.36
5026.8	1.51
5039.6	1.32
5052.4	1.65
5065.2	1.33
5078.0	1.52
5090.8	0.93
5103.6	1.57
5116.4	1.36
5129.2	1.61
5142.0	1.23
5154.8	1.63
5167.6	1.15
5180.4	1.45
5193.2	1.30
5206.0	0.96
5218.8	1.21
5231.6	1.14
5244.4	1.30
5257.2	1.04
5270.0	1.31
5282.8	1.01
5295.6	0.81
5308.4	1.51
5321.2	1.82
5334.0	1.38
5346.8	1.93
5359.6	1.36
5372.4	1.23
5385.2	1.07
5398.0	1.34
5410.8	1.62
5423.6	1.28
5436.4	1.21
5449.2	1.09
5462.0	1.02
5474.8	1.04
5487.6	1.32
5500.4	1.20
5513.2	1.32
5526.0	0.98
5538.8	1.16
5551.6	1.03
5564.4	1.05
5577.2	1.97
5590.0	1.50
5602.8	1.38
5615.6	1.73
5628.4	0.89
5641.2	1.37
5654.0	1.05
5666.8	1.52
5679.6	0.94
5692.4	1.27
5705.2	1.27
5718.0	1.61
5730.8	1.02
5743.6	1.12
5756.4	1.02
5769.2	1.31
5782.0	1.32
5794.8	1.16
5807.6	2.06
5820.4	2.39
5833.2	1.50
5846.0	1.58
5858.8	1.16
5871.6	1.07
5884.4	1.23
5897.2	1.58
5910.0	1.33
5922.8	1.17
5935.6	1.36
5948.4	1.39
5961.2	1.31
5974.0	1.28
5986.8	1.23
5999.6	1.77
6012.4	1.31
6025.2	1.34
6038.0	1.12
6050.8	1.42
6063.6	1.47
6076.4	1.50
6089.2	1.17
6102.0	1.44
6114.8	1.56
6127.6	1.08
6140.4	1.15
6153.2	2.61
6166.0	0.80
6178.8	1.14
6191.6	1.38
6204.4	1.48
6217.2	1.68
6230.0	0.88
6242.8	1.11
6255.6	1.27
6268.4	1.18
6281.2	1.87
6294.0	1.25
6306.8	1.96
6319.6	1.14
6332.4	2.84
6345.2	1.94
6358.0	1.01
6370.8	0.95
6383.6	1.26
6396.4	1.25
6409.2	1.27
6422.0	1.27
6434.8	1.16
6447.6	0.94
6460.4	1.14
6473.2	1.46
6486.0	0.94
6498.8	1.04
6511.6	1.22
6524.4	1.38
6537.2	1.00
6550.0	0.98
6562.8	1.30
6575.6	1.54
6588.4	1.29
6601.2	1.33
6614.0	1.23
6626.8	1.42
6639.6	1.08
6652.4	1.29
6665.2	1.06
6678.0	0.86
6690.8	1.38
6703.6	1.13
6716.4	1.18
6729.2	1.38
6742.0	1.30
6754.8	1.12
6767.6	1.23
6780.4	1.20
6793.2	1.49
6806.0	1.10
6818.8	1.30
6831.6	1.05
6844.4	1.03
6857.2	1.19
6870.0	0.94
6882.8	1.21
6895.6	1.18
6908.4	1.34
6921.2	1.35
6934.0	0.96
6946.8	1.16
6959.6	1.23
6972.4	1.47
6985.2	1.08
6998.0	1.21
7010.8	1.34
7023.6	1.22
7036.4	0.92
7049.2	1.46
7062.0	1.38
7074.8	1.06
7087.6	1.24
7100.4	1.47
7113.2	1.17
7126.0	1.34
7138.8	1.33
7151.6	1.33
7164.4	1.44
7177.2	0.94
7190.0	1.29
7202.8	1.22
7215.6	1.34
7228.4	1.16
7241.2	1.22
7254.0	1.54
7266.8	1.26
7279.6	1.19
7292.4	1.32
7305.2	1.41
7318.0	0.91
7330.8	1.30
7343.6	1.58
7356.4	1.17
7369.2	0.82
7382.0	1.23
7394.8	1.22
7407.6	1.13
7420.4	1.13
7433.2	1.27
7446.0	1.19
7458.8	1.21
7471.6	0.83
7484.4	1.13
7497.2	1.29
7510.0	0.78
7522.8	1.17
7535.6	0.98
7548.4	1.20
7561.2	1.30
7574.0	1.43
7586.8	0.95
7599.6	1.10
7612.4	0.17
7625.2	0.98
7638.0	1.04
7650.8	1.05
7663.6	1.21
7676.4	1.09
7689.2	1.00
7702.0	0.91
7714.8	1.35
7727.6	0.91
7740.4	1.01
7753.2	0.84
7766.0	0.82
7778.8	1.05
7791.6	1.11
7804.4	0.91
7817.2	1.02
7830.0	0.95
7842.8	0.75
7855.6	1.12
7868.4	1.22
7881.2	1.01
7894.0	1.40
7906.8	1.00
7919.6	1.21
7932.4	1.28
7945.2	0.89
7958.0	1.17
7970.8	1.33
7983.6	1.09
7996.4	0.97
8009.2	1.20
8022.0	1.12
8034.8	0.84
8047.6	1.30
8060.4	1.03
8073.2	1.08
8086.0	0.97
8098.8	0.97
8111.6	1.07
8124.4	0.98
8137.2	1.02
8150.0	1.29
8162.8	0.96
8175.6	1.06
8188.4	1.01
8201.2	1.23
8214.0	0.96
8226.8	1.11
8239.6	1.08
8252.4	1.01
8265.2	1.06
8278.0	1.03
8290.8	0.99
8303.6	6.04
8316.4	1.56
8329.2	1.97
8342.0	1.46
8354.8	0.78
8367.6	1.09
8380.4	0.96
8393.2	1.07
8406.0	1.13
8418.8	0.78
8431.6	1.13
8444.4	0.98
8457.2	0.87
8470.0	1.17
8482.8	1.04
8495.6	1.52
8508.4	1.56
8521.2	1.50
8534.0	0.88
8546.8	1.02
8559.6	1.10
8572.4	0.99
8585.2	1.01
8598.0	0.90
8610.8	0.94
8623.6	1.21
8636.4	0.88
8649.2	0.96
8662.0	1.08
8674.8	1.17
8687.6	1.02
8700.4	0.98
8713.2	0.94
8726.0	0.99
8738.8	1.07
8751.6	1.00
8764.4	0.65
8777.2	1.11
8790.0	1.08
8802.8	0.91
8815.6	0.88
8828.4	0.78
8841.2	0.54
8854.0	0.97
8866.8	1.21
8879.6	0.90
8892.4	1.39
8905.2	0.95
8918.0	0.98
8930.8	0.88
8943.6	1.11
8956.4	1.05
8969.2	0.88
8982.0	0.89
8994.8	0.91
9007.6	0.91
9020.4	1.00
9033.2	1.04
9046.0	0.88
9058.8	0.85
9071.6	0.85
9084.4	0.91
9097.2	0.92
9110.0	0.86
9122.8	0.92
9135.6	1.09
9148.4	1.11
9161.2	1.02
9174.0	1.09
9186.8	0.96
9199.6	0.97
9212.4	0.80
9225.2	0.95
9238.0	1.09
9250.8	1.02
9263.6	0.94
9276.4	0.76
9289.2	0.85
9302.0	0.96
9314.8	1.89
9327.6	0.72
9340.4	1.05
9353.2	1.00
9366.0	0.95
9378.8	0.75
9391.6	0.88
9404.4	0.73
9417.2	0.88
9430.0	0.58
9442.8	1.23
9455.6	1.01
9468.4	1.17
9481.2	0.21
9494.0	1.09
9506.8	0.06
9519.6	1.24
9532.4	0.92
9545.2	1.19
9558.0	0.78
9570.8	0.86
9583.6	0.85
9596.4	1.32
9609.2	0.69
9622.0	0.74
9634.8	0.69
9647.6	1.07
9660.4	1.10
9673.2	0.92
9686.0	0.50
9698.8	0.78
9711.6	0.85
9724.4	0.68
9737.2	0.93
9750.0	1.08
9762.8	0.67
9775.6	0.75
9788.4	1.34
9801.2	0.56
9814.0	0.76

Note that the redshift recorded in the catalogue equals 0.265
